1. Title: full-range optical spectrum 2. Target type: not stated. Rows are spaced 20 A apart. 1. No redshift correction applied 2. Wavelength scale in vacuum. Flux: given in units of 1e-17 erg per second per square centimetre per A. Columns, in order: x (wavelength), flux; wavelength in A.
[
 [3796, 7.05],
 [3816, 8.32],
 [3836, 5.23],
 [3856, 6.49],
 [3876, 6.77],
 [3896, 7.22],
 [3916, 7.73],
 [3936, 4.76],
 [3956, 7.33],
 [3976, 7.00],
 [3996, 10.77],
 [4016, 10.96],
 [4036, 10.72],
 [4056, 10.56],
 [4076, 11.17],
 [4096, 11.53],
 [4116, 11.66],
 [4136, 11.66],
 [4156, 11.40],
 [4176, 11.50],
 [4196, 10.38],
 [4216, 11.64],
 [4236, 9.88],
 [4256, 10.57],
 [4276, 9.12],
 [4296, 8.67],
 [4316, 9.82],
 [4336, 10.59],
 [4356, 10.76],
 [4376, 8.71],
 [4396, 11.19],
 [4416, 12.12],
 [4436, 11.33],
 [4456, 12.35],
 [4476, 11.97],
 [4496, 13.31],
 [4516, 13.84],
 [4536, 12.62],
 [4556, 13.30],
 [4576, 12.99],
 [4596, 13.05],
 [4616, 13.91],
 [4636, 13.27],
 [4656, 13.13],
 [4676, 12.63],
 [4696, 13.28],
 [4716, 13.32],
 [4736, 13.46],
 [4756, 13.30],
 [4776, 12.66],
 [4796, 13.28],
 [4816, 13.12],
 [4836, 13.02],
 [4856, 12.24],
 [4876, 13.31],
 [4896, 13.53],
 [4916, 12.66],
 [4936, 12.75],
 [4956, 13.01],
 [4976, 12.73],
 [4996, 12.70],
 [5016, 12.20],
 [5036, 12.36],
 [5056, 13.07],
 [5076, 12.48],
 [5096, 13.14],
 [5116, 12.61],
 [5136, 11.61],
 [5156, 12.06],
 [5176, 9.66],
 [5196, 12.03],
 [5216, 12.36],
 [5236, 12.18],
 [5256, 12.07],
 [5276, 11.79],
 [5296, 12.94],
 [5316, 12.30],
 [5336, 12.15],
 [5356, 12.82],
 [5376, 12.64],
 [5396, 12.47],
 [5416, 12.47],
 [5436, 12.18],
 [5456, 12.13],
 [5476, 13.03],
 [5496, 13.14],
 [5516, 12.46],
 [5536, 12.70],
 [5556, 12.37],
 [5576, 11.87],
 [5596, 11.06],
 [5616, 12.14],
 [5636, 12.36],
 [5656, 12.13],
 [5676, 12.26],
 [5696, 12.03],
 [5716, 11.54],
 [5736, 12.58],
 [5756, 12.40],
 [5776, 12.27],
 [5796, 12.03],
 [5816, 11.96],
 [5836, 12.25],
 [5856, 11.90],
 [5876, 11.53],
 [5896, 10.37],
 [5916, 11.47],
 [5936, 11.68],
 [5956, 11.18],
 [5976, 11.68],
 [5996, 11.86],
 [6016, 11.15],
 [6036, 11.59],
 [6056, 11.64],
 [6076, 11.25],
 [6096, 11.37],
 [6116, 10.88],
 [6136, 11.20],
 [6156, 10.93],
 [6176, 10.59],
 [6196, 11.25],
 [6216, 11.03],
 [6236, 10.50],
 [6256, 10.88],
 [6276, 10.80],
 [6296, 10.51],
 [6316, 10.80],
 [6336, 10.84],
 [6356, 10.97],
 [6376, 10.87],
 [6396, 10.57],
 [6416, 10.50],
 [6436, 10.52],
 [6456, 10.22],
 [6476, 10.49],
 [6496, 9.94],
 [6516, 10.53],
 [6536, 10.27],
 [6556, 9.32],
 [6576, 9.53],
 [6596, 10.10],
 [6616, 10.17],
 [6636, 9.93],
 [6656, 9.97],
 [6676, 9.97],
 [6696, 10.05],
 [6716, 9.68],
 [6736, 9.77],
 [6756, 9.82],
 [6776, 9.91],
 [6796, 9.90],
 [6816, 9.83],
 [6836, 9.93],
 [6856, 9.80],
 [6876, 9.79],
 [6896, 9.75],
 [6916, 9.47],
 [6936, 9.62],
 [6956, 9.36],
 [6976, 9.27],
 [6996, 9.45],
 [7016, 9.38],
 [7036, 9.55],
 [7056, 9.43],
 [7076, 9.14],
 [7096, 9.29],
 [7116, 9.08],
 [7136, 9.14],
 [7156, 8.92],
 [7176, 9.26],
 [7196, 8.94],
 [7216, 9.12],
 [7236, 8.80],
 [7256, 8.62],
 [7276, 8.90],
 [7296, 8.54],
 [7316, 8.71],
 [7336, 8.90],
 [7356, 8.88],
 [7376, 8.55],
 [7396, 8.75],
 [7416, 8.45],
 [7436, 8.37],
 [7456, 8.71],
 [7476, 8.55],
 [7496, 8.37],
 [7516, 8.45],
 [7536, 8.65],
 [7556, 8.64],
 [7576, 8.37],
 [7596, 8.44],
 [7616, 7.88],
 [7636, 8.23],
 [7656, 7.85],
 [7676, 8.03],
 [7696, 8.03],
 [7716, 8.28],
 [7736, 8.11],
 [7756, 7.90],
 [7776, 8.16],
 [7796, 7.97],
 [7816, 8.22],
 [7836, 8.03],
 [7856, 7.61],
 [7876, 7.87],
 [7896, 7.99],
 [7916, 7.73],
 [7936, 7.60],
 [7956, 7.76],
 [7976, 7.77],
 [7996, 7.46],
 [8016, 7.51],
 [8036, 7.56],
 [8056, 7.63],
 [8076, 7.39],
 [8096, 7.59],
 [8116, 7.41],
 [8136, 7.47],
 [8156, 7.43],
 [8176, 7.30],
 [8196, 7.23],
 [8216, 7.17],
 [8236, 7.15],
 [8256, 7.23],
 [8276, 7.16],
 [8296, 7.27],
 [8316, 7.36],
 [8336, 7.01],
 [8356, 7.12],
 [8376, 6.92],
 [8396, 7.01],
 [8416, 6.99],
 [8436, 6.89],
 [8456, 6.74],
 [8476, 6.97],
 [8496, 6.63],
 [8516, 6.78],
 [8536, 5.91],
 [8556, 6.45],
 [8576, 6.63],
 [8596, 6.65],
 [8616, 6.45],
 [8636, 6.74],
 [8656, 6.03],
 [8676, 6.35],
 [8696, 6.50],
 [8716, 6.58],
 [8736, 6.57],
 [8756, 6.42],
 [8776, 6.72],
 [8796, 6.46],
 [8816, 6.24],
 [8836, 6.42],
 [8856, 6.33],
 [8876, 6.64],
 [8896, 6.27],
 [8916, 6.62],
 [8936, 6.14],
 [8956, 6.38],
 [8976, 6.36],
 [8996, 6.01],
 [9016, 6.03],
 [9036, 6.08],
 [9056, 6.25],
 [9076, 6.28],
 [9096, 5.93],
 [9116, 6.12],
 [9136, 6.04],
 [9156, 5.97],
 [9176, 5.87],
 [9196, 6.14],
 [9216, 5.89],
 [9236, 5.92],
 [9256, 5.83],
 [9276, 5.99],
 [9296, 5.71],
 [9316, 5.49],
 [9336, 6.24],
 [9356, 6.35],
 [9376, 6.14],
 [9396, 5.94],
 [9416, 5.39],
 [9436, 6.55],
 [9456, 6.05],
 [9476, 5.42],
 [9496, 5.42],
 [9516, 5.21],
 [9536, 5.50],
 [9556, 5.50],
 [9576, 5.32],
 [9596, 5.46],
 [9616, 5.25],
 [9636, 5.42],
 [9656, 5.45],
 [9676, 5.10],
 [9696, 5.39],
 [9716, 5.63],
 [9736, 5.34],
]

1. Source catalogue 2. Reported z 0.00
